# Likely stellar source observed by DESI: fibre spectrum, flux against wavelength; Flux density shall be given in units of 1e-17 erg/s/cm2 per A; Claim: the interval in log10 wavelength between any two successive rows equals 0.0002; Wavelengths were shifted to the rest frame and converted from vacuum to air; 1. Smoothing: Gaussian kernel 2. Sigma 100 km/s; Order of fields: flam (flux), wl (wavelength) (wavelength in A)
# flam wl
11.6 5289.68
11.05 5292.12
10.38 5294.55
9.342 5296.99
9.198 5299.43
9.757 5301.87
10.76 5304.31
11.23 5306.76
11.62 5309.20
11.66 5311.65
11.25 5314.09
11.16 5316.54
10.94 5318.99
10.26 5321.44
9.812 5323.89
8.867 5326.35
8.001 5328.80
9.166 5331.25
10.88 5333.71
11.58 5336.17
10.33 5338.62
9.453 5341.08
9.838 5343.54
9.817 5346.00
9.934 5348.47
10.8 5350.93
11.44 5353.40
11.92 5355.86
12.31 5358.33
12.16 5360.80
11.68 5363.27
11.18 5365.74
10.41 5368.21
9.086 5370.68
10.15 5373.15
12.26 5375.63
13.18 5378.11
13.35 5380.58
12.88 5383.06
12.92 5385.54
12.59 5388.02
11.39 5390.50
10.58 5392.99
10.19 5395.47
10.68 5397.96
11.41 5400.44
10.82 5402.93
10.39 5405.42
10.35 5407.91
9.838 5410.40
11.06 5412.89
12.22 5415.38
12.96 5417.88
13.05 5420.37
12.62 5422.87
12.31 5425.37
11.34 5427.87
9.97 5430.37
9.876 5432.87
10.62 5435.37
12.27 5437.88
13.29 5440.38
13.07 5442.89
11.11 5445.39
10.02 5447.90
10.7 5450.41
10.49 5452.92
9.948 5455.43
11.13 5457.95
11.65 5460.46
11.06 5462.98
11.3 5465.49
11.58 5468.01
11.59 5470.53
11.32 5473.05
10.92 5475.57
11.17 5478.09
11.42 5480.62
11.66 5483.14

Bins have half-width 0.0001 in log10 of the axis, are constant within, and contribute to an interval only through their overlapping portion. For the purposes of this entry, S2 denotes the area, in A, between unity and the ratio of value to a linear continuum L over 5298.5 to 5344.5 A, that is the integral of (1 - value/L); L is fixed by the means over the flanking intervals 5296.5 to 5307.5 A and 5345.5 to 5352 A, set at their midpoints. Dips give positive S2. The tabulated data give -0.91 A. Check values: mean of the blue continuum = 10.1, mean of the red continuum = 10.2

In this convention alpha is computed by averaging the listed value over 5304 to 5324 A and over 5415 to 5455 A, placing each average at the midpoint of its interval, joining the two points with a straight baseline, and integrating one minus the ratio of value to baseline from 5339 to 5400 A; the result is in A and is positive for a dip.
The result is 0.20 A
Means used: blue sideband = 11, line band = 11.2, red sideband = 11.6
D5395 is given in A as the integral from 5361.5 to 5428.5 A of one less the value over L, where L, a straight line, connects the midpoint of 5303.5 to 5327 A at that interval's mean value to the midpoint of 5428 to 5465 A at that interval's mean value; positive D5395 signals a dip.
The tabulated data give -3.3 A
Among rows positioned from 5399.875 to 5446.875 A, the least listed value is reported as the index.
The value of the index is 9.838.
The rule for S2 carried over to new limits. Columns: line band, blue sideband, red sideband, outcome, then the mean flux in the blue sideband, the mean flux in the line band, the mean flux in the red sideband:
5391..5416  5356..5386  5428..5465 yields 1.62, 11.8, 10.7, 11.1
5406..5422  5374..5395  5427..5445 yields 0.34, 12.3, 11.6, 11.5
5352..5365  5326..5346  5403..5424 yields -1.96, 9.81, 11.9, 11.5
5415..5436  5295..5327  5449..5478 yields -1.46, 10.5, 11.7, 11.1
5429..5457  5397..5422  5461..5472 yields 0.80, 11.3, 11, 11.4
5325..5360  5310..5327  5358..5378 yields 1.91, 10.6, 10.3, 11.2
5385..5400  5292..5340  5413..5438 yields -0.08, 10.3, 11.3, 11.7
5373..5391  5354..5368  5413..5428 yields -0.83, 11.7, 12.5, 12.4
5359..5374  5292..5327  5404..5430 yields 0.27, 10.5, 10.9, 11.6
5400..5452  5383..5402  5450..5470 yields -0.64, 11.5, 11.4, 11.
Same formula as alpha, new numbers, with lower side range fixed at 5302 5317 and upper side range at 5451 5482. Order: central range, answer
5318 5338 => 2.2 A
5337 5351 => 1.4 A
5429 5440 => 0.2 A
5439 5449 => -0.7 A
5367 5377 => 0.6 A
